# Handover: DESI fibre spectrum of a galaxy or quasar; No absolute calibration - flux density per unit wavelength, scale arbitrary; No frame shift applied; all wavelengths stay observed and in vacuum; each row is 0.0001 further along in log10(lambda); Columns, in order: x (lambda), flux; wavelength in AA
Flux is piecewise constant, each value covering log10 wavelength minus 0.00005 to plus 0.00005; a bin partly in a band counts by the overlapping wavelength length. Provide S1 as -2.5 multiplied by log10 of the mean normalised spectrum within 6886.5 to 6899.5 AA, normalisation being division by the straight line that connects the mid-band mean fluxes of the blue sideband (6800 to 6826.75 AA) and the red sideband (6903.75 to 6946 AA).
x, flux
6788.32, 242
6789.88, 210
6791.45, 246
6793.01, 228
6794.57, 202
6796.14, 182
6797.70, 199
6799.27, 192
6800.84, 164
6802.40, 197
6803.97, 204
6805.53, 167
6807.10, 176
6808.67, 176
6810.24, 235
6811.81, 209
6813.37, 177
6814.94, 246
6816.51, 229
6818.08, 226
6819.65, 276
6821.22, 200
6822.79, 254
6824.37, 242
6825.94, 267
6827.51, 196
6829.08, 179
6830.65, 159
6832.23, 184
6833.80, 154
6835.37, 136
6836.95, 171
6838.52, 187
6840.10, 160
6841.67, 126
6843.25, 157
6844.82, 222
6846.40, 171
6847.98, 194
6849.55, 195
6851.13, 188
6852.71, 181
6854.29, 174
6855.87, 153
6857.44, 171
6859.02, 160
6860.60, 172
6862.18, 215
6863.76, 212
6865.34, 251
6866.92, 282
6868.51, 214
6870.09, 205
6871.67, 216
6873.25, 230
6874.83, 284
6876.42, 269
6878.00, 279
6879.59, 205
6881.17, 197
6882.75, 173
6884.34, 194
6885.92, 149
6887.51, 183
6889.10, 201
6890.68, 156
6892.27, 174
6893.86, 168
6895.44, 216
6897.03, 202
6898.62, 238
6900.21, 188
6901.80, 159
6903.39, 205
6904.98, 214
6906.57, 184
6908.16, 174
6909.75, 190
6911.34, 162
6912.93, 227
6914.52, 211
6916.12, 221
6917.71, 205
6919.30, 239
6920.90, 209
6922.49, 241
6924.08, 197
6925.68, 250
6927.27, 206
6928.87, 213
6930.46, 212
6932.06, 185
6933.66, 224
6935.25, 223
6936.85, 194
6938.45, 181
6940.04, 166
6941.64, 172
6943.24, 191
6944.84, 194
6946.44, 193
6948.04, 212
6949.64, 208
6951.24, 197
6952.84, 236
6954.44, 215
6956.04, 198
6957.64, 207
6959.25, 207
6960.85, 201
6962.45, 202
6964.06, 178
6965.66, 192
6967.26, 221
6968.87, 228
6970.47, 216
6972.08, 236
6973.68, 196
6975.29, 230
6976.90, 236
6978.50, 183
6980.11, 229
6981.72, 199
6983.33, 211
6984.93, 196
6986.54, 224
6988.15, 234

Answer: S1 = 0.08 mag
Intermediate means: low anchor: 214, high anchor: 203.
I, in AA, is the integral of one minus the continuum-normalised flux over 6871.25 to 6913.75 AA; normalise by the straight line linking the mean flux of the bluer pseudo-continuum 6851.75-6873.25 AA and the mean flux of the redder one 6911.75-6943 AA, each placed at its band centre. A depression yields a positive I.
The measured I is 0.7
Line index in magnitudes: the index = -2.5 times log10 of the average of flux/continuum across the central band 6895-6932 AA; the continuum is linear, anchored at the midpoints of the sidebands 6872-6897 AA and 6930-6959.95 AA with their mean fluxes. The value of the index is -0.02 mag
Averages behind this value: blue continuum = 205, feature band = 207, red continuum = 201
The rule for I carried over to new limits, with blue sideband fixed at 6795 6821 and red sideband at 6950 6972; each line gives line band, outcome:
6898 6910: 0.76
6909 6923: -0.28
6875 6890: -0.19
